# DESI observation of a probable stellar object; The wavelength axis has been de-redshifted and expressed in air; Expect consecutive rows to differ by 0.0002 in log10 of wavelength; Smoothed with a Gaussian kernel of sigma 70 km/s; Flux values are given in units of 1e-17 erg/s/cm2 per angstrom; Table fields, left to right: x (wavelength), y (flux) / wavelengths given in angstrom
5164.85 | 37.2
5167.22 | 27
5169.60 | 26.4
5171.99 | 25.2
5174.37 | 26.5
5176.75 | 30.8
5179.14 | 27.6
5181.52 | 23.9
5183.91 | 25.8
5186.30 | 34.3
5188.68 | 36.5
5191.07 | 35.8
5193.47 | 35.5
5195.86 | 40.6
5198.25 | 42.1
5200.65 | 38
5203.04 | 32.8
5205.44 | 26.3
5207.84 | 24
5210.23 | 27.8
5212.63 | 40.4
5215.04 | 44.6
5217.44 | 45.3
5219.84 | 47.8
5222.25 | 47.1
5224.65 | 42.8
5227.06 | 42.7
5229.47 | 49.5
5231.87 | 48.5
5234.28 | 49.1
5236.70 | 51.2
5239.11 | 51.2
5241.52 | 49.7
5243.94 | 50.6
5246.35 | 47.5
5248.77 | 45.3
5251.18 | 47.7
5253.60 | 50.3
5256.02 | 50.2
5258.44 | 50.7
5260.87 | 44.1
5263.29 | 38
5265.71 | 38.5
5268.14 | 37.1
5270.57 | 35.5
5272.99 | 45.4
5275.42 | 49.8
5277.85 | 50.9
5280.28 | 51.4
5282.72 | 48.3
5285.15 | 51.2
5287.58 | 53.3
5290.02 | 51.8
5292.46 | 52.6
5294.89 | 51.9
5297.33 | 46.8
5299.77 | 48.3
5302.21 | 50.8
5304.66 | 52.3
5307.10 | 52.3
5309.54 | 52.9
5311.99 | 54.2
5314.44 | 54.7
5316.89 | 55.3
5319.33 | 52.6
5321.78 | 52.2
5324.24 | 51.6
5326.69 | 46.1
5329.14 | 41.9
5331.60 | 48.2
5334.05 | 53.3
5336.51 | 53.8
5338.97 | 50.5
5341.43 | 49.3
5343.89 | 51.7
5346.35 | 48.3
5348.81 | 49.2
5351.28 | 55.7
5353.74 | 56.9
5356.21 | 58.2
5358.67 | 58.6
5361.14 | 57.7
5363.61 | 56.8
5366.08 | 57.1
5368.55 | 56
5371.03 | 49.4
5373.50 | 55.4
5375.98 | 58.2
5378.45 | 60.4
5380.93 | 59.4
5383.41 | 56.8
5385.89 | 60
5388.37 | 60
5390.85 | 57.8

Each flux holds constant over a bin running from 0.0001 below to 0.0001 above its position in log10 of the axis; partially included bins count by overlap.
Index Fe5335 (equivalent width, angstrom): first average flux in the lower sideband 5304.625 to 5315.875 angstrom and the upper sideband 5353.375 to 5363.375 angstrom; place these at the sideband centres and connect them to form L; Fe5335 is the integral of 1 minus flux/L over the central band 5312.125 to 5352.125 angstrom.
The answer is 3.2 angstrom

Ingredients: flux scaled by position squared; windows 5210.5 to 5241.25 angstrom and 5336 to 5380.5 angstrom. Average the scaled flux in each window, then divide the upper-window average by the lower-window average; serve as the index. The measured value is 1.25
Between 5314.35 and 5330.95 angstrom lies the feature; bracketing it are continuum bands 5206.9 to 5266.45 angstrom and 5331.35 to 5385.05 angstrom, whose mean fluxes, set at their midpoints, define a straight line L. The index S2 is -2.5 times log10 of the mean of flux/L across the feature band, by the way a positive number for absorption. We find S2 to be 0.03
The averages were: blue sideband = 45.1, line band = 50.3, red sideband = 54.8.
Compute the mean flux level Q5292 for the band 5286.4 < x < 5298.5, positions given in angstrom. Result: 51.3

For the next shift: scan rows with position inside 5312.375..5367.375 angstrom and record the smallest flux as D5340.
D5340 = 41.9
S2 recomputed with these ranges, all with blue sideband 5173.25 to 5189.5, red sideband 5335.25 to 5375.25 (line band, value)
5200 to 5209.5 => 0.096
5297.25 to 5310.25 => -0.091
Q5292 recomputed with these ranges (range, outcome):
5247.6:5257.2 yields 48.4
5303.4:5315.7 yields 53.2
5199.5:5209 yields 30.3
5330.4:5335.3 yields 50.8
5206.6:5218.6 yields 36.4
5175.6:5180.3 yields 29.2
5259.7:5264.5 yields 41.1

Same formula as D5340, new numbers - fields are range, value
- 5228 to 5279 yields 35.5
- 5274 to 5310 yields 46.8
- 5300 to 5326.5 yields 50.8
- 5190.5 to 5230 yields 24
